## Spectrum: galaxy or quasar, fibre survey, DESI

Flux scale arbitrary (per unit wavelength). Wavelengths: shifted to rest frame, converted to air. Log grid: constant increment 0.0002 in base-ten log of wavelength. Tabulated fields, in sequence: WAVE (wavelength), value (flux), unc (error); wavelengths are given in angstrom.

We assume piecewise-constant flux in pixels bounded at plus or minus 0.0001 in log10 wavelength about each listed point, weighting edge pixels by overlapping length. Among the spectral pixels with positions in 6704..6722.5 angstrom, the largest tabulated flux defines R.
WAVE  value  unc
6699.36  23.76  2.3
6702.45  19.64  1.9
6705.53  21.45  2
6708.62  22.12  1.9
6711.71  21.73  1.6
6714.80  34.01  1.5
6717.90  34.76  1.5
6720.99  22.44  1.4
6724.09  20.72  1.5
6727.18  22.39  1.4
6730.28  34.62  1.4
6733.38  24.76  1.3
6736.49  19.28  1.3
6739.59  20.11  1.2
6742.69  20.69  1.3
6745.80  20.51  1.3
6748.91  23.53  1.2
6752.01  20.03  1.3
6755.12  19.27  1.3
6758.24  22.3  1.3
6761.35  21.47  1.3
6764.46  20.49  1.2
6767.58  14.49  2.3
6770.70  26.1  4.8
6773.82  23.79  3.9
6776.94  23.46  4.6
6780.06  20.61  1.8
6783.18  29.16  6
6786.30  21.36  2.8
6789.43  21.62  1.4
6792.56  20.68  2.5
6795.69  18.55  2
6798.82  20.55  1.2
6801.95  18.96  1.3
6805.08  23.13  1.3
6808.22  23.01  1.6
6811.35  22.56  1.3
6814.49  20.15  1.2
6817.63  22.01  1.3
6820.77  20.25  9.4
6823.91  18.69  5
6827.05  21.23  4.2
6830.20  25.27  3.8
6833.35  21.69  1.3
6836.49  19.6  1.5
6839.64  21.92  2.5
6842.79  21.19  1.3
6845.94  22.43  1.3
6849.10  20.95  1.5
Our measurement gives 34.76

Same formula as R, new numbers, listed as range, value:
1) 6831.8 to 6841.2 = 21.92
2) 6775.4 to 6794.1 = 29.16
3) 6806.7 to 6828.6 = 23.01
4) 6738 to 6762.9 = 23.53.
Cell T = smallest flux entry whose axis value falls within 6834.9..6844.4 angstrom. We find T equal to 19.6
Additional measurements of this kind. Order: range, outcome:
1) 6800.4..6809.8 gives 18.96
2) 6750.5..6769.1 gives 14.49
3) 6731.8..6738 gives 19.28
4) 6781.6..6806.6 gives 18.55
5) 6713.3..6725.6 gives 20.72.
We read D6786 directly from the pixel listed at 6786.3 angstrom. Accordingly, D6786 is 21.36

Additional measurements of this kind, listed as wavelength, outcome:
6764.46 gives 20.49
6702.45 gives 19.64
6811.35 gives 22.56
